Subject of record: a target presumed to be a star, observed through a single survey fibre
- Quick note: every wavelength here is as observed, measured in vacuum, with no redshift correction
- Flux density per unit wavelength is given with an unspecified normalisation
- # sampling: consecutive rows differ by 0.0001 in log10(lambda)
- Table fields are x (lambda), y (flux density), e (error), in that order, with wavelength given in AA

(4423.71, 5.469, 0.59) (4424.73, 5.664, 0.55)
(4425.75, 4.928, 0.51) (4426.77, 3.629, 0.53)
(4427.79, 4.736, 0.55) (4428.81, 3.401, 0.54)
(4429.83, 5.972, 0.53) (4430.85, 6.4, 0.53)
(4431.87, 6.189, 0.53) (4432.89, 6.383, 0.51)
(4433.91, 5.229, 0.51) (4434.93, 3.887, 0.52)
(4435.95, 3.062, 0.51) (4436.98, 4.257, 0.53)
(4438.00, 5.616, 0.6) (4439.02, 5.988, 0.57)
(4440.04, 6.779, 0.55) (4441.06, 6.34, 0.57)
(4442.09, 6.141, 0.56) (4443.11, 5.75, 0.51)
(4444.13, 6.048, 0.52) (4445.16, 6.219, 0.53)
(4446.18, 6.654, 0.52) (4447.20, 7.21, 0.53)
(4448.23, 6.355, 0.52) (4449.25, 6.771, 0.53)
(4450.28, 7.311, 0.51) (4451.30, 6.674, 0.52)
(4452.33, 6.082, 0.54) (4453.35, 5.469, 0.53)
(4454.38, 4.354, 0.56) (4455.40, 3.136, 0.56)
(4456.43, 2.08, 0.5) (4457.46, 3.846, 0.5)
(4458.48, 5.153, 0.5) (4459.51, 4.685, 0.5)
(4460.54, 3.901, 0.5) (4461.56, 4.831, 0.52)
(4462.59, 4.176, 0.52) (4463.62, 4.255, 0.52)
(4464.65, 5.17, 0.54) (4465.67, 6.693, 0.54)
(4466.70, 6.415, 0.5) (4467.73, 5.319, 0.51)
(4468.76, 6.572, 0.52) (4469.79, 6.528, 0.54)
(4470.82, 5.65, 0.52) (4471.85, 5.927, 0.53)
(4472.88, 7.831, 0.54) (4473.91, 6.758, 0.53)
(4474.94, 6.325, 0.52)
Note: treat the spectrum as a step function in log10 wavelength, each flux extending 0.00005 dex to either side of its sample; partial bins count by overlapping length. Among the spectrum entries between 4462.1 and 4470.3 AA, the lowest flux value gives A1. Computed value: 4.176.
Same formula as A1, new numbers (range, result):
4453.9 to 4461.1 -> 2.08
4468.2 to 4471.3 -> 5.65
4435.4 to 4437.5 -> 3.062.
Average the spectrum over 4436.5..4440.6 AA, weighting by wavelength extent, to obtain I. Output 5.69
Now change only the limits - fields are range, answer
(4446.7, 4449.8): 6.77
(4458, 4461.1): 4.58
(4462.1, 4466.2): 5.09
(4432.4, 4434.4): 5.81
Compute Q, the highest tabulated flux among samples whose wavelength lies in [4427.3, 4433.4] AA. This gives 6.4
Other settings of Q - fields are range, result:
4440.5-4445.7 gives 6.34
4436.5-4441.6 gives 6.779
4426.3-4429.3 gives 4.736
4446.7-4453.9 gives 7.311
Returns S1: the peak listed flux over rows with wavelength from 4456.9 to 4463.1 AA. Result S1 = 5.153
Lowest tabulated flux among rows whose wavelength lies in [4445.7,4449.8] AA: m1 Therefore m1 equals 6.355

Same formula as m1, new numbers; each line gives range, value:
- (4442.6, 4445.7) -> 5.75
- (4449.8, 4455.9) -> 3.136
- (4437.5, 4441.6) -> 5.616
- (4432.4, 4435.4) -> 3.887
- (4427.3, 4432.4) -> 3.401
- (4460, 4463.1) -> 3.901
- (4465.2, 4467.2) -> 6.415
